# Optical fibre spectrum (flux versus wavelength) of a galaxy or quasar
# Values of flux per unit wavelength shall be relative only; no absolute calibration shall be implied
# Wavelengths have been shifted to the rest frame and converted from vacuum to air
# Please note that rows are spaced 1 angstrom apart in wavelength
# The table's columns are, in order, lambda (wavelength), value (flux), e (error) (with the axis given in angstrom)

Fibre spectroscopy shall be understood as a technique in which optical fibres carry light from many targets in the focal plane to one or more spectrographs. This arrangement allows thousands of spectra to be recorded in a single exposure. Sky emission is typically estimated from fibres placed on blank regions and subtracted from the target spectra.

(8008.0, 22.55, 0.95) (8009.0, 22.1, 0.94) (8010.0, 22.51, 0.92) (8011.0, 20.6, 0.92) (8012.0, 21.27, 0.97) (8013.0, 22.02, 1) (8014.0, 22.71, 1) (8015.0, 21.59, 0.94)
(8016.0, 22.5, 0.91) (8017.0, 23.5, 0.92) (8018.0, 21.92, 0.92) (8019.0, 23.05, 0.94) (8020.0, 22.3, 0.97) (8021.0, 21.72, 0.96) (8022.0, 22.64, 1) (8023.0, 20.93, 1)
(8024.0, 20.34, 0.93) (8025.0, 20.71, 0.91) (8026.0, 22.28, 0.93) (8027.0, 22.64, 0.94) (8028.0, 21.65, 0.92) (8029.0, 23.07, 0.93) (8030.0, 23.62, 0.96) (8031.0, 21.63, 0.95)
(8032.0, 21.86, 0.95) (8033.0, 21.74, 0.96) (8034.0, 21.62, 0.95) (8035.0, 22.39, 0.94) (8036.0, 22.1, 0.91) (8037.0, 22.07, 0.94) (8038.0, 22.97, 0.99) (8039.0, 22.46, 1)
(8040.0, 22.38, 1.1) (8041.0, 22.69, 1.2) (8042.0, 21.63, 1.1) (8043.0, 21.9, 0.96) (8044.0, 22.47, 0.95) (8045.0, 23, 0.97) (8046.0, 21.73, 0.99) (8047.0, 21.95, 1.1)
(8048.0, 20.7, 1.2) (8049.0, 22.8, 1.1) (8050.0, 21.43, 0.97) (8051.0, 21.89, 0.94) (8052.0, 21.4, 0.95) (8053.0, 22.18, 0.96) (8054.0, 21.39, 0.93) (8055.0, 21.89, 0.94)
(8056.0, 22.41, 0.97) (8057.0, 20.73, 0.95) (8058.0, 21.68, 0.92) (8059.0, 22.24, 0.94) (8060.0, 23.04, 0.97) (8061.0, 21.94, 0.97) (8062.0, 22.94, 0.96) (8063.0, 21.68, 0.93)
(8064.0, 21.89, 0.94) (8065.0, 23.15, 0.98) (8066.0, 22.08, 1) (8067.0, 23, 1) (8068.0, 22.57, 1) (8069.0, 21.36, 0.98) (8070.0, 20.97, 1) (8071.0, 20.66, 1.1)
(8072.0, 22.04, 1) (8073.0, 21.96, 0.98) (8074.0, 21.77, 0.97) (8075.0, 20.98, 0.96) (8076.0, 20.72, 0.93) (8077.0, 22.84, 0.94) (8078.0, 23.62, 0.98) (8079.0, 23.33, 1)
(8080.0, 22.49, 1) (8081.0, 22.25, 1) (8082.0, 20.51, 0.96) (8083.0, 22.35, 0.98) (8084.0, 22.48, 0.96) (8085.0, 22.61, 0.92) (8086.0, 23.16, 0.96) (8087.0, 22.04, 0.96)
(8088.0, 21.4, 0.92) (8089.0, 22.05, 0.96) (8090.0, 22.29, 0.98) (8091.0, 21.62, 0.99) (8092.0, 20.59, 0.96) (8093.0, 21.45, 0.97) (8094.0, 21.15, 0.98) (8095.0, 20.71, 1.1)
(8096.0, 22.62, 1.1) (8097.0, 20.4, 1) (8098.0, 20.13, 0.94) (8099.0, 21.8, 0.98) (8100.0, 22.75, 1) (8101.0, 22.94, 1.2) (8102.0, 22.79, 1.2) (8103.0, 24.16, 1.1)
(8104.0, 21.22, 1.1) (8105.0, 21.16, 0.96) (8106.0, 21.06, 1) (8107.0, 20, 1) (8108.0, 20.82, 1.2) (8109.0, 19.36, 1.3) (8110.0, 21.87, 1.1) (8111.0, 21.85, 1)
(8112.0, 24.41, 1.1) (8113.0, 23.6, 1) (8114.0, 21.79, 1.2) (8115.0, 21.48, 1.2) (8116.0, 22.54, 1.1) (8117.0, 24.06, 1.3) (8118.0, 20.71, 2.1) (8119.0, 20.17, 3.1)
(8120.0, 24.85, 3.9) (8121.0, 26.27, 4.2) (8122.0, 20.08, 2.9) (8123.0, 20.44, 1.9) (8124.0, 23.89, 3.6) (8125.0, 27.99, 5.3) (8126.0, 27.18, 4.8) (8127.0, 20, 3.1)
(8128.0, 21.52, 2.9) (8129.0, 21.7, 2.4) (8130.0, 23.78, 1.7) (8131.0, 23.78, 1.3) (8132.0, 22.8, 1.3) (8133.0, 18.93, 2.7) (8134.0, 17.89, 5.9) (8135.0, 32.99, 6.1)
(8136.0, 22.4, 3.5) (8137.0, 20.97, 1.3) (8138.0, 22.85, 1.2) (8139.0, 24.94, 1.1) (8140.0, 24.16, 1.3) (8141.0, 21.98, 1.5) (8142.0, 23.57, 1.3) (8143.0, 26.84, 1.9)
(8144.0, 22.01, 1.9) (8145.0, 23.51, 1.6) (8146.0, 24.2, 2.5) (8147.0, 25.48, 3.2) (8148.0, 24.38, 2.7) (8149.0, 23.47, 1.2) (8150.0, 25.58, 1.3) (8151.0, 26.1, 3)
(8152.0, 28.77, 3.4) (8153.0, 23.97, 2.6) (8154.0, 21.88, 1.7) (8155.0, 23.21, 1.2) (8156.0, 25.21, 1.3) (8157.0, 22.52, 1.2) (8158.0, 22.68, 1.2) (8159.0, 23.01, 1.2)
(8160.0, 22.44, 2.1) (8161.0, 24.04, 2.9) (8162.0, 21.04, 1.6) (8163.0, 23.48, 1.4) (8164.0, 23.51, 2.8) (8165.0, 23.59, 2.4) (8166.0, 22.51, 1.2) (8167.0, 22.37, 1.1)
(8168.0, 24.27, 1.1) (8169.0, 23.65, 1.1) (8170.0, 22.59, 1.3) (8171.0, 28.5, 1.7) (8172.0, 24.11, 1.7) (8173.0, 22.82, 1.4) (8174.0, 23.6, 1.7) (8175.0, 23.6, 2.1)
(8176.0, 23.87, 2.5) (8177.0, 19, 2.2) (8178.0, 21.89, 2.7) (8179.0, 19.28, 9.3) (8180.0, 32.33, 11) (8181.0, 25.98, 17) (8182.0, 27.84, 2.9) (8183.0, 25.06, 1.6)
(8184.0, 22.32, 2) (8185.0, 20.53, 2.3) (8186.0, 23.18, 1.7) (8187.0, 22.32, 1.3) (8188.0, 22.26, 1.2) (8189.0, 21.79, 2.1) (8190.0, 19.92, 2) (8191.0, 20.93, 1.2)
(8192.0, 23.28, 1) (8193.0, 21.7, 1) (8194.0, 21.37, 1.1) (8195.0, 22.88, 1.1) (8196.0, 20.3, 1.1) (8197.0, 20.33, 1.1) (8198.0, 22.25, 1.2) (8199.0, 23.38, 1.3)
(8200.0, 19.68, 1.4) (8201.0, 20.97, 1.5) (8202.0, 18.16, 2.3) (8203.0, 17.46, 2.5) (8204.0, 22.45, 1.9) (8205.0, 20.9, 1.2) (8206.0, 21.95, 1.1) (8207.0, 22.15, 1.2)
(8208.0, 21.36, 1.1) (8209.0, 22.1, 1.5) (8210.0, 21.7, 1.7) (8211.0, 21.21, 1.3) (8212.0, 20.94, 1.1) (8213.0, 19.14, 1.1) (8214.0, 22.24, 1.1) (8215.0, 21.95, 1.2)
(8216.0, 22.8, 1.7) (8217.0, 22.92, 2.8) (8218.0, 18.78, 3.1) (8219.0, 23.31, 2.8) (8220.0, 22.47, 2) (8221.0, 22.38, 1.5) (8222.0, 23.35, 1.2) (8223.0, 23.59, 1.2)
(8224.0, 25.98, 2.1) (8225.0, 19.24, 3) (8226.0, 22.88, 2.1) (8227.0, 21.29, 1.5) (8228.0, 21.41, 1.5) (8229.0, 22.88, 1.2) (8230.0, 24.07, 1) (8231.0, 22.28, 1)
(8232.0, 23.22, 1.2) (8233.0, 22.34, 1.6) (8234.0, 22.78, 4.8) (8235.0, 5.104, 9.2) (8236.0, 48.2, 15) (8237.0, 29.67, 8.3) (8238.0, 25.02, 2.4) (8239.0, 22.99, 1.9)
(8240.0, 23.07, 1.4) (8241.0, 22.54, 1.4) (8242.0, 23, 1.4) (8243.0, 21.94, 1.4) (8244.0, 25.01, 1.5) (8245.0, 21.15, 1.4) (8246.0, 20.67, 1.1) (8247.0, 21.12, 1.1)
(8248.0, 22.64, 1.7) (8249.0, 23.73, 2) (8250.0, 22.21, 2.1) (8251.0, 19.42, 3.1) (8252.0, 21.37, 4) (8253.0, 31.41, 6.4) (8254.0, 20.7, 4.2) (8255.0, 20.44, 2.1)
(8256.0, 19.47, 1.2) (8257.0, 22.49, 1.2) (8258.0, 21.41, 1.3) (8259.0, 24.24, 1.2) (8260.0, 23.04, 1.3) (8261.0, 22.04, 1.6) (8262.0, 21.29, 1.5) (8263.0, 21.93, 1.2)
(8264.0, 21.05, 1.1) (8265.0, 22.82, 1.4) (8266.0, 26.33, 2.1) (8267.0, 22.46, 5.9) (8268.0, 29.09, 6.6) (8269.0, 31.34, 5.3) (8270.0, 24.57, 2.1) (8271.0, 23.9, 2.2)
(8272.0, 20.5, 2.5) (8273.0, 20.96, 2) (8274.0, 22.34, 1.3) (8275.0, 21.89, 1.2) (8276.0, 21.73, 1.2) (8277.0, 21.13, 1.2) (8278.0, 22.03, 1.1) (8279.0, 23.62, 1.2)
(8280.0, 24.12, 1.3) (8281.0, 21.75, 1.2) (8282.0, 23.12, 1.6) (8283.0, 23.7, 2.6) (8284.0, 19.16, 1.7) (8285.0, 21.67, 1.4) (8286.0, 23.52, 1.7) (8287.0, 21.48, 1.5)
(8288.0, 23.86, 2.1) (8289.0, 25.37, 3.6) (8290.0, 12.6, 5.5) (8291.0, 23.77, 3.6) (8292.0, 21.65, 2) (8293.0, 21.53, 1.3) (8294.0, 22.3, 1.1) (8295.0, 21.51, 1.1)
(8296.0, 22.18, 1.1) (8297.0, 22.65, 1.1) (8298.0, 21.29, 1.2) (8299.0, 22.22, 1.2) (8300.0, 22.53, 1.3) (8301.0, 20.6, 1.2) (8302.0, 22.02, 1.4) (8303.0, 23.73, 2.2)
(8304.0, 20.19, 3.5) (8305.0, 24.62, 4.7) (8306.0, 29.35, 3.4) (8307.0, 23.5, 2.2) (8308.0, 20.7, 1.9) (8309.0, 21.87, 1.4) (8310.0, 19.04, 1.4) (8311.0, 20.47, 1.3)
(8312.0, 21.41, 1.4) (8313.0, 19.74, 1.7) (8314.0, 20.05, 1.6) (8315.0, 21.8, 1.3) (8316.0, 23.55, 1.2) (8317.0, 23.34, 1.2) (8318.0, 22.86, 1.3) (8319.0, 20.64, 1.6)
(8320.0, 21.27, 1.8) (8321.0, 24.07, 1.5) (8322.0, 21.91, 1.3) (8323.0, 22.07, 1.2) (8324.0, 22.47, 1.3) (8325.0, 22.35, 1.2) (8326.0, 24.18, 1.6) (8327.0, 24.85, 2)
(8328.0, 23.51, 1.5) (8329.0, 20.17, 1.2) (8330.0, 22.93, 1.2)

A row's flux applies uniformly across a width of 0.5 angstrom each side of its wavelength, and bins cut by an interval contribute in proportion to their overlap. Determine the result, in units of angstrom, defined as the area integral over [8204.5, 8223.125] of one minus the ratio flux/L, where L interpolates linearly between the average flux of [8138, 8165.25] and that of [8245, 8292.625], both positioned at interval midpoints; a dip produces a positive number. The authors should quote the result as 1.1 angstrom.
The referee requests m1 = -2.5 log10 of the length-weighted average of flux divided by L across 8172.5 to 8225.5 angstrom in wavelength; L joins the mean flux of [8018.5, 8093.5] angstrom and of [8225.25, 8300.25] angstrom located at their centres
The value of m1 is 0.02 mag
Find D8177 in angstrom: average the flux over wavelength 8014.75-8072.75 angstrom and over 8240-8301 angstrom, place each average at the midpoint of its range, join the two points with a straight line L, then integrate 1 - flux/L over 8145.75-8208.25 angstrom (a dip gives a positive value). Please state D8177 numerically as -1.8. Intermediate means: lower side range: 22.1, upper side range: 22.5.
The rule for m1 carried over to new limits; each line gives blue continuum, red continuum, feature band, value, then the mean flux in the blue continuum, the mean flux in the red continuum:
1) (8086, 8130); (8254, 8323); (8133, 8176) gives -0.074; 22.1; 22.4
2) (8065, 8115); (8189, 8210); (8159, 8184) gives -0.115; 21.9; 21.2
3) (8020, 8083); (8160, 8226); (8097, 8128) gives -0.007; 22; 22.4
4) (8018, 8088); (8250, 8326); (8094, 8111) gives 0.032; 22.1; 22.4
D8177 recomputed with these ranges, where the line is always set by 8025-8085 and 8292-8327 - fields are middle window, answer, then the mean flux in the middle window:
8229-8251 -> -1.18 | 23.4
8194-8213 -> 0.93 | 21.1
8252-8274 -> -1.14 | 23.3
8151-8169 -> -1.13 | 23.5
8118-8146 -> -1.38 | 23.2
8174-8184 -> -0.92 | 24.2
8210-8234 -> -0.04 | 22.2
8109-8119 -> -0.04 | 22.2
